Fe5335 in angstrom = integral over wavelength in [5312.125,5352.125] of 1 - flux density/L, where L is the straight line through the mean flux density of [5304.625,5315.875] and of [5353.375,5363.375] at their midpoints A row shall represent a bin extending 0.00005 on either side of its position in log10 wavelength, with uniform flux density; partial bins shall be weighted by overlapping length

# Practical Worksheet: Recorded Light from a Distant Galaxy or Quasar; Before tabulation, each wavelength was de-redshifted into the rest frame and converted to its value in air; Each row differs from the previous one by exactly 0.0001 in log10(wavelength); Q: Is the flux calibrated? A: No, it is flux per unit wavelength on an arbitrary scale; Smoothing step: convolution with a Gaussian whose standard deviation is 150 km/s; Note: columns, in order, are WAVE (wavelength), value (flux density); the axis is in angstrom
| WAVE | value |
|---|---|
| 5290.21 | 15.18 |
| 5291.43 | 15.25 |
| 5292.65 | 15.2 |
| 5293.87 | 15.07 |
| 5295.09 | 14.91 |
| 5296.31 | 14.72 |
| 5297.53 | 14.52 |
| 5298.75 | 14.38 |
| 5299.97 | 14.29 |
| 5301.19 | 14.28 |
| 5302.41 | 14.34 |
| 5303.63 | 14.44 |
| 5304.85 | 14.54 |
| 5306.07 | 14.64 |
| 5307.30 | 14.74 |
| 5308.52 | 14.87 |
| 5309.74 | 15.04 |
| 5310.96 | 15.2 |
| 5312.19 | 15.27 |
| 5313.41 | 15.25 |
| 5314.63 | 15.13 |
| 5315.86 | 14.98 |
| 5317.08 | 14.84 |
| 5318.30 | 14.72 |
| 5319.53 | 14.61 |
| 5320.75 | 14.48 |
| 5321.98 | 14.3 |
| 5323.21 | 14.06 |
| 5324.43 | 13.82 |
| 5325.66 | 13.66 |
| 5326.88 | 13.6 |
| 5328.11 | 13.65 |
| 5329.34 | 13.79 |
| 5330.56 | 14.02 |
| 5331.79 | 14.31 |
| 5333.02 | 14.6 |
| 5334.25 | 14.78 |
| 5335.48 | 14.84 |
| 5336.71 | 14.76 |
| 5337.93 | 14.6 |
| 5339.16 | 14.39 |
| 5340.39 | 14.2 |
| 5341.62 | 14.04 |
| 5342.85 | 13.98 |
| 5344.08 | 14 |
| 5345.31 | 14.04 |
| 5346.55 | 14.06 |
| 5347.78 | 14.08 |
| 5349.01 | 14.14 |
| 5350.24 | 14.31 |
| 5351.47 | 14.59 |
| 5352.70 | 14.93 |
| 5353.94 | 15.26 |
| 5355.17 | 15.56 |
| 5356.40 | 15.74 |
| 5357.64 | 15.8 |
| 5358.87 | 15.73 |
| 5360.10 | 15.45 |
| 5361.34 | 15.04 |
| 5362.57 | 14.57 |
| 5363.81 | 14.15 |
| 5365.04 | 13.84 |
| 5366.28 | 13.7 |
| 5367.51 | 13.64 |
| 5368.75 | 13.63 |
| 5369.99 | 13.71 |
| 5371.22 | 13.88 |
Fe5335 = 2.1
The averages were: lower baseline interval 15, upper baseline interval 15.4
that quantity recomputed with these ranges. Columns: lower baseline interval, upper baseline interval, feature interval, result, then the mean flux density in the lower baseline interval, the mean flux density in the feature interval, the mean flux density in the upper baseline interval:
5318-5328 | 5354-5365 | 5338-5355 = 0.5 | 14.1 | 14.3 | 15.2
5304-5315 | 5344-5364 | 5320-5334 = 0.8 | 15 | 14.1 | 14.8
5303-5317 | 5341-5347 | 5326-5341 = 0.0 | 14.9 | 14.3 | 14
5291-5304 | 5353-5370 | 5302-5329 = 0.3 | 14.7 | 14.5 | 14.7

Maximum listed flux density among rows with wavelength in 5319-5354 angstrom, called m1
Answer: 15.26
